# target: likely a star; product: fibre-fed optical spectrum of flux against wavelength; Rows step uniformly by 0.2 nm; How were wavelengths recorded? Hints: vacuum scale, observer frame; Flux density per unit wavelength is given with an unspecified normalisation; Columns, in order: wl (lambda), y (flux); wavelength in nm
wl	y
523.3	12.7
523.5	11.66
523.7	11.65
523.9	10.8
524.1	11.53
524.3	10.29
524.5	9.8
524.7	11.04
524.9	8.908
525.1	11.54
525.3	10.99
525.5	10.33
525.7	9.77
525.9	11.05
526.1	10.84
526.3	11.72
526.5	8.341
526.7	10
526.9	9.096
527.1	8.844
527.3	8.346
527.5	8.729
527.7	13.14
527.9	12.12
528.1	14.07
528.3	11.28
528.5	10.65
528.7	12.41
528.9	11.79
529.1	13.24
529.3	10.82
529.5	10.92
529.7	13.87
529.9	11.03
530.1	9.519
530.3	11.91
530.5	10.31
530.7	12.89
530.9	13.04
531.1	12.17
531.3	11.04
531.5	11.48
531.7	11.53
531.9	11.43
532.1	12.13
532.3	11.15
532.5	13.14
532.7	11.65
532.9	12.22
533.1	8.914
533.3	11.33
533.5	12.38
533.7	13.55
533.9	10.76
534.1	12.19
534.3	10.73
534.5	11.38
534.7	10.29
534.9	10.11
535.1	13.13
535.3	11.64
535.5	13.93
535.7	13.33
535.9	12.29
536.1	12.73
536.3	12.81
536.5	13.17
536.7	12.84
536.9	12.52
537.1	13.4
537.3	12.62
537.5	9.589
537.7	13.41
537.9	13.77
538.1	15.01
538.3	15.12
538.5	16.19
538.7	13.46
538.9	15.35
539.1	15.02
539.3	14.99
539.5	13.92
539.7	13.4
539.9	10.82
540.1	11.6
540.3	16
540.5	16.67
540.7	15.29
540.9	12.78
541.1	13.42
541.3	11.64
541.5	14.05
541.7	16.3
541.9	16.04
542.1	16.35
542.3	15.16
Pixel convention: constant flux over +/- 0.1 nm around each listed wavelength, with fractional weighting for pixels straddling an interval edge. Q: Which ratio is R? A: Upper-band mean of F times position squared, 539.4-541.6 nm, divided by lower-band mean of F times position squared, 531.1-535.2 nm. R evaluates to 1.2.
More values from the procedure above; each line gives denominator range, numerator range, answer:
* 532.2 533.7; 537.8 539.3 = 1.30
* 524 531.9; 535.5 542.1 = 1.30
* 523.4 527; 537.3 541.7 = 1.40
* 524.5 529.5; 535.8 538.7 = 1.28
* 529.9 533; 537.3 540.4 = 1.21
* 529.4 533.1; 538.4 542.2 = 1.27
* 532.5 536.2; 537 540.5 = 1.19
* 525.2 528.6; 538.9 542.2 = 1.43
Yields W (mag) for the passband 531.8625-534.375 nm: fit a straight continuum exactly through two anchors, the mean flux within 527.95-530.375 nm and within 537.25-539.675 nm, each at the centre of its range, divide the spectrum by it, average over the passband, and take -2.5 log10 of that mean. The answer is 0.096 mag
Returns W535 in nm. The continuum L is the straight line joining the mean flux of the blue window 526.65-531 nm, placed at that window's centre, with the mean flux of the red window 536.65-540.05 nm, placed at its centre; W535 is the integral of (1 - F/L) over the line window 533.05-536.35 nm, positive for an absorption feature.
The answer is 0.22 nm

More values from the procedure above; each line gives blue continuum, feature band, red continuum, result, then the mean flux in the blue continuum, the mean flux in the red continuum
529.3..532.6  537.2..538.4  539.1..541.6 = 0.00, 11.7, 13.8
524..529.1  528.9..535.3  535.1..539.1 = 0.24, 10.7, 13.4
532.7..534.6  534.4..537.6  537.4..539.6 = 0.14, 11.5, 14.2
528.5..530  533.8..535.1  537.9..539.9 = 0.22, 11.9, 14.5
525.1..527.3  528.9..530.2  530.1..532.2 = -0.05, 10.1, 11.7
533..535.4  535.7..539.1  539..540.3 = -0.22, 11.4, 13.5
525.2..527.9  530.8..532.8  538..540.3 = -0.01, 10.2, 14.2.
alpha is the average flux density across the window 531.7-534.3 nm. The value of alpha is 11.7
